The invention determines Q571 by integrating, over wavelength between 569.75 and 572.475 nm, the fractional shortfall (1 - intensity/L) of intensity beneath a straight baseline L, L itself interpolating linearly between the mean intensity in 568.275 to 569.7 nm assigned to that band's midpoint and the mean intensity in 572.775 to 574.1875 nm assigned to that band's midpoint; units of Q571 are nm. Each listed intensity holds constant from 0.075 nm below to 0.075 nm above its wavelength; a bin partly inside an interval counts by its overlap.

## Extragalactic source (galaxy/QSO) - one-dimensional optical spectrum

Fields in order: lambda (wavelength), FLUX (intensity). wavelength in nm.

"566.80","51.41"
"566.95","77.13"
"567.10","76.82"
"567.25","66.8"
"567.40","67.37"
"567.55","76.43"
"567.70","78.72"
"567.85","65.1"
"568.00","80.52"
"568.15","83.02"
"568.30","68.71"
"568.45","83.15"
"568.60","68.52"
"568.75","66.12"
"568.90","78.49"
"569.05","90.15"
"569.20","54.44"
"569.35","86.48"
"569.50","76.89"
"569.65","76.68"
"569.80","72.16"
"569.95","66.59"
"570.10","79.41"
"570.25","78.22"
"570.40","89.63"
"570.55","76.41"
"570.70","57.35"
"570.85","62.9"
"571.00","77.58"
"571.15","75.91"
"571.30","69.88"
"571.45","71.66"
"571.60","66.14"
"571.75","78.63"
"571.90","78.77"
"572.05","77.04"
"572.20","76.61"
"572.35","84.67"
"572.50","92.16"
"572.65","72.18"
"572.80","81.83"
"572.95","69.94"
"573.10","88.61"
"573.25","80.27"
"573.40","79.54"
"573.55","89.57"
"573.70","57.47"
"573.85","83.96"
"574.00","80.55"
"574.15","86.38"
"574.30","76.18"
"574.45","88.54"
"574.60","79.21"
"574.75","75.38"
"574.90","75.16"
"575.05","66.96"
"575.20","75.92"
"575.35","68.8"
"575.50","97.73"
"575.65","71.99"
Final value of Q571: 0.09 nm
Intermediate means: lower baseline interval 75.2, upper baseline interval 79.6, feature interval 74.8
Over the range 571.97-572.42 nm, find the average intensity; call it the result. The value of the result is 79.4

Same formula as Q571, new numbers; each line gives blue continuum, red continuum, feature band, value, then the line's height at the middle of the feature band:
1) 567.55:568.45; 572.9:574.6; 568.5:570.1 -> 0.06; 76.9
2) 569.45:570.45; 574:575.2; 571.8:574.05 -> -0.05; 77.7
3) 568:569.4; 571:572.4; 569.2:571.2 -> 0.03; 75.5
